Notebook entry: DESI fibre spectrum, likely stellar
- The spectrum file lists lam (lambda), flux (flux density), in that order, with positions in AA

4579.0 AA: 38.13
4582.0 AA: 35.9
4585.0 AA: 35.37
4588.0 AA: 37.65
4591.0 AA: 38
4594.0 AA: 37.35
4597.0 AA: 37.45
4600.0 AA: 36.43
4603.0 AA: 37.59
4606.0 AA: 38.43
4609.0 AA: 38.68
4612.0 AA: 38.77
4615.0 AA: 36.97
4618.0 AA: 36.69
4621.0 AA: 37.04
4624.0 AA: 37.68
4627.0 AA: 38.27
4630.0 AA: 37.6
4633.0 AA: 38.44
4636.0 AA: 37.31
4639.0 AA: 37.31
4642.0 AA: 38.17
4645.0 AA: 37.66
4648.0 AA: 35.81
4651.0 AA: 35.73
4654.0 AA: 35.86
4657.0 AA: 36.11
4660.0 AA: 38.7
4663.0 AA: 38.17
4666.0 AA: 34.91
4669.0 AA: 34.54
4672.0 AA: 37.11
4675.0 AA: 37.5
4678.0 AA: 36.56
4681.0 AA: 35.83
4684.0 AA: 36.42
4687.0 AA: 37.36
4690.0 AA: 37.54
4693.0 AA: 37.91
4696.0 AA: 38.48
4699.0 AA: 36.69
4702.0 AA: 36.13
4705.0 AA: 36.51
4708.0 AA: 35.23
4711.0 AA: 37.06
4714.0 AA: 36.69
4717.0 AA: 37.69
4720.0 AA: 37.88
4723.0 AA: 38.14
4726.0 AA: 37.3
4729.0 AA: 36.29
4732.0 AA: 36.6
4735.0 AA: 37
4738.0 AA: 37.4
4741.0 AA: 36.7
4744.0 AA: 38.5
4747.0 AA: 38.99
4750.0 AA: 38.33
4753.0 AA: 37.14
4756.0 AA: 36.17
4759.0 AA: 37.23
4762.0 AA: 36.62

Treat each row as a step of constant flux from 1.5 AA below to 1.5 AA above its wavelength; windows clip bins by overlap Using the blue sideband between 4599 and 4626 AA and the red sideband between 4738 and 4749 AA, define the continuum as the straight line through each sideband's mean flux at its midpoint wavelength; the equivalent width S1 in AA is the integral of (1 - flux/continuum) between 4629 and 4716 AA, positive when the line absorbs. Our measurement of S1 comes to 2.1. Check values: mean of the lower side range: 37.6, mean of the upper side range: 38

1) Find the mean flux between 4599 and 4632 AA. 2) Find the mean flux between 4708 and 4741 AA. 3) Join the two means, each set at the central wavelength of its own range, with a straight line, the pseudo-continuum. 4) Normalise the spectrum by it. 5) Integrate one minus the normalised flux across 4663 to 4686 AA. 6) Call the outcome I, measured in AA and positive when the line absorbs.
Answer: 0.7 AA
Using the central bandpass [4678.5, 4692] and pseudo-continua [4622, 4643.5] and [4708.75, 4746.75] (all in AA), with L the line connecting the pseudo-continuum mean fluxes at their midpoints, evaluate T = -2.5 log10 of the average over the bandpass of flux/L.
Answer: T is 0.02 mag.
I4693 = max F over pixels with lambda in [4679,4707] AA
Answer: 38.48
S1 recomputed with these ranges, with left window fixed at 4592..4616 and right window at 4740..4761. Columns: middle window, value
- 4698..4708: 0.4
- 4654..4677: 0.6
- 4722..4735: 0.2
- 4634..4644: 0.0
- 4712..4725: 0.0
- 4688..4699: 0.0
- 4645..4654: 0.4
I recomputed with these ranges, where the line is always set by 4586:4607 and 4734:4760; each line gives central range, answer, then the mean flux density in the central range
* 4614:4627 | 0.1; 37.2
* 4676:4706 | 0.4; 37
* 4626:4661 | 0.3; 37.2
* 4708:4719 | 0.2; 36.9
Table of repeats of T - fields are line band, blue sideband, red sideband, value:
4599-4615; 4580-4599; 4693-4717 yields -0.03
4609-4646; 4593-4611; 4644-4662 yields -0.02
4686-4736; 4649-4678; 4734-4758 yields 0.00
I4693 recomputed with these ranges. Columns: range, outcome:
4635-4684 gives 38.7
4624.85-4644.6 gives 38.44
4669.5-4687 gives 37.5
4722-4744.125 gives 38.5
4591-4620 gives 38.77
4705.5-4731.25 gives 38.14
